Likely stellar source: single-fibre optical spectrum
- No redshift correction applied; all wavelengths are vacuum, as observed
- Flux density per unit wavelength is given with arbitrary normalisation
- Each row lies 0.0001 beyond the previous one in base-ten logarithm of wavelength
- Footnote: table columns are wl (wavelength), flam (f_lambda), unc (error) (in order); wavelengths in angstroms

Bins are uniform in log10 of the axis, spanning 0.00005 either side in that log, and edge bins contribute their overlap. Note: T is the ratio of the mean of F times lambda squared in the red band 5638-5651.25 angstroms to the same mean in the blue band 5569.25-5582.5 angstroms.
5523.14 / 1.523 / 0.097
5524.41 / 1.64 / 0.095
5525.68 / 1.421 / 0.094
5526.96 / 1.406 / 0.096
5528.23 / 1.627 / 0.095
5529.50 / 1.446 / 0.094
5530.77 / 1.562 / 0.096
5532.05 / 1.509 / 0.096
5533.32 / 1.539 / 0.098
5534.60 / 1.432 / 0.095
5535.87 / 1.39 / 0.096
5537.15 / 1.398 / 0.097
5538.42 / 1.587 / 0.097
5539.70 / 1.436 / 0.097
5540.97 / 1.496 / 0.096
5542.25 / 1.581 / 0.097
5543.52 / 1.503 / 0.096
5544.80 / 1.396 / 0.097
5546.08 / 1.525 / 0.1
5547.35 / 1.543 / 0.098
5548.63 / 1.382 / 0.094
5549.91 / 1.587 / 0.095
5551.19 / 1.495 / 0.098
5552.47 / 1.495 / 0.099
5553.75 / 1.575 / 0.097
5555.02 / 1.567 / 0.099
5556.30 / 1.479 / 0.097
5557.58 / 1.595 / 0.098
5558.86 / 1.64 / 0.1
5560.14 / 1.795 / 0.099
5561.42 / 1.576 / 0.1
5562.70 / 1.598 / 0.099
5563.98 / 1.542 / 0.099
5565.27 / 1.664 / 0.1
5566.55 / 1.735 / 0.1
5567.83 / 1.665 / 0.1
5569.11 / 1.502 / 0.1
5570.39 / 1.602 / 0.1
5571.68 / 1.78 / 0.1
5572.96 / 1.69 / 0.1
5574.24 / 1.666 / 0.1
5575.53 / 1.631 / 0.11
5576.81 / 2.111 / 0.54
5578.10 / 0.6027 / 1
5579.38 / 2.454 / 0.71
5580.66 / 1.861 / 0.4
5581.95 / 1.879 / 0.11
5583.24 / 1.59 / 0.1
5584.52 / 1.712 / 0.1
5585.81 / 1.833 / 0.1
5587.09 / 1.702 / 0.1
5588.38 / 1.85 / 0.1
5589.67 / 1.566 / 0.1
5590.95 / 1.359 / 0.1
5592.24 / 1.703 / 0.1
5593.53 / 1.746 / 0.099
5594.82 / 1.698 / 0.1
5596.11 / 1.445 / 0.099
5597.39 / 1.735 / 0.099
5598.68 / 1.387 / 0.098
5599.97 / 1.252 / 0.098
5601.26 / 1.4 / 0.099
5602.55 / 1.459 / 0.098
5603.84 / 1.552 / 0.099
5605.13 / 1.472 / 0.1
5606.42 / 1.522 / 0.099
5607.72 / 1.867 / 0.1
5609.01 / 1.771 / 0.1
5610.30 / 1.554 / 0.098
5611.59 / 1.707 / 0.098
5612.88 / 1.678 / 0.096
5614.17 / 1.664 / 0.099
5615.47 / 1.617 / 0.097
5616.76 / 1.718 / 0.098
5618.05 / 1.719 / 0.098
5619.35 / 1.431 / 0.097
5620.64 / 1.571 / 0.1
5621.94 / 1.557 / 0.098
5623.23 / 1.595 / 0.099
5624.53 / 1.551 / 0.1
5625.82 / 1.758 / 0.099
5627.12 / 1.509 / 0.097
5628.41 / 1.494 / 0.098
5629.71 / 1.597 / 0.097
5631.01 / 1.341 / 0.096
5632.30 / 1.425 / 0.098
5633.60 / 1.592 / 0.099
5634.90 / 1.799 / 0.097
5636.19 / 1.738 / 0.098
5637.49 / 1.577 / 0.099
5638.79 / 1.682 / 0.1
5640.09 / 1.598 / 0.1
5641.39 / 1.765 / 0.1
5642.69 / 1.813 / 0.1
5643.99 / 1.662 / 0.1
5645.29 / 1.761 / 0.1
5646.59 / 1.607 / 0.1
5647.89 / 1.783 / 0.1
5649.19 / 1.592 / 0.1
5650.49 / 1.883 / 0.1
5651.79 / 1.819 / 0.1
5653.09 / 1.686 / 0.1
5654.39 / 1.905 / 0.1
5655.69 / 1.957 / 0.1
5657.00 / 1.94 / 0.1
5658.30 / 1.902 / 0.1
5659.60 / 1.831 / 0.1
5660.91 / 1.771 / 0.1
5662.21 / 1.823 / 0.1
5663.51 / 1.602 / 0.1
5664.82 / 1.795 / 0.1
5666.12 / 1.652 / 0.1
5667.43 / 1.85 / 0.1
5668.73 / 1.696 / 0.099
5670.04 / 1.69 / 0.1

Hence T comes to 1.0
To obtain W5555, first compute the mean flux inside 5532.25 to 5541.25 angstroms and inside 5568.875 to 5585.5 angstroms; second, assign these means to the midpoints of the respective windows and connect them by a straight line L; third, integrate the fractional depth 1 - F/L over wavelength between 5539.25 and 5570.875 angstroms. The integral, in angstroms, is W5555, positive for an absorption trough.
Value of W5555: 0.3 angstroms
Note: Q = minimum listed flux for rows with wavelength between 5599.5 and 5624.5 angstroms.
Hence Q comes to 1.252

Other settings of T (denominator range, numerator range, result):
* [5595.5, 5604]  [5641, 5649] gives 1.20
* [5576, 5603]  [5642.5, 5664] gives 1.12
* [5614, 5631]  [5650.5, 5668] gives 1.16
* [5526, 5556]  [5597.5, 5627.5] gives 1.08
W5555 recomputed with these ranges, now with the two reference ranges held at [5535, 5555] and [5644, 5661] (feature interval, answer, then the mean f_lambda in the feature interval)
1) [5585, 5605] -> 0.7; 1.58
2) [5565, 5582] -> -1.3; 1.7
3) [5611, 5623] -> 0.5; 1.63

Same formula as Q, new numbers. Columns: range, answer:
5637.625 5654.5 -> 1.592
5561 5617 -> 0.6027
